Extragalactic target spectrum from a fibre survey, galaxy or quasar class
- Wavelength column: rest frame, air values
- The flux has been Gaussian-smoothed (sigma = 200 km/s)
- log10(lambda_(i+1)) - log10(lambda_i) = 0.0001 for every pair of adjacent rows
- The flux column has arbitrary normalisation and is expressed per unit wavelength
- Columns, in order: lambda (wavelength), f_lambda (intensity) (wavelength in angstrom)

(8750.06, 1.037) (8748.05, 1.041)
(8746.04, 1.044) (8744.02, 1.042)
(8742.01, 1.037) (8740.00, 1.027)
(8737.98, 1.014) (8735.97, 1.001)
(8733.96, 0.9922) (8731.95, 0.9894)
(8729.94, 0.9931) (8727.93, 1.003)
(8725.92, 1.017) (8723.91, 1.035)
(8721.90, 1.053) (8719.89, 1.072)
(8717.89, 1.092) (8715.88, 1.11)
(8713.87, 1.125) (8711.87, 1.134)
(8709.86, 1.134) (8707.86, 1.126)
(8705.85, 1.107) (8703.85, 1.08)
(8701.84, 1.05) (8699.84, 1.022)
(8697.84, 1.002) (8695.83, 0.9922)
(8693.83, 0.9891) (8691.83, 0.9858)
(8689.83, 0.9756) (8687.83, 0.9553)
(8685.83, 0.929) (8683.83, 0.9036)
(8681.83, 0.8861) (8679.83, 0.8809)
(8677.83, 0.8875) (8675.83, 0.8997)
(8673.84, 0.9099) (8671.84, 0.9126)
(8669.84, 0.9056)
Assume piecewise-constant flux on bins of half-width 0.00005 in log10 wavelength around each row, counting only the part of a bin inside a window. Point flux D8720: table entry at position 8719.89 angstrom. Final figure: 1.072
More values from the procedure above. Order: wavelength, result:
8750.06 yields 1.037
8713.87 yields 1.125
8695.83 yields 0.9922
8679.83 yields 0.8809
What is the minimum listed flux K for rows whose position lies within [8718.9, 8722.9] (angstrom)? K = 1.053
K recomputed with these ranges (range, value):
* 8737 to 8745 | 1.014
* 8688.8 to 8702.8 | 0.9756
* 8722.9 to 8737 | 0.9894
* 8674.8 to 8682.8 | 0.8809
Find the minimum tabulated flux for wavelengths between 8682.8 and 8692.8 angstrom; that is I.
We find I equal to 0.9036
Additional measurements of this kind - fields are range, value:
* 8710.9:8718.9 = 1.092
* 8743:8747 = 1.042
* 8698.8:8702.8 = 1.022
